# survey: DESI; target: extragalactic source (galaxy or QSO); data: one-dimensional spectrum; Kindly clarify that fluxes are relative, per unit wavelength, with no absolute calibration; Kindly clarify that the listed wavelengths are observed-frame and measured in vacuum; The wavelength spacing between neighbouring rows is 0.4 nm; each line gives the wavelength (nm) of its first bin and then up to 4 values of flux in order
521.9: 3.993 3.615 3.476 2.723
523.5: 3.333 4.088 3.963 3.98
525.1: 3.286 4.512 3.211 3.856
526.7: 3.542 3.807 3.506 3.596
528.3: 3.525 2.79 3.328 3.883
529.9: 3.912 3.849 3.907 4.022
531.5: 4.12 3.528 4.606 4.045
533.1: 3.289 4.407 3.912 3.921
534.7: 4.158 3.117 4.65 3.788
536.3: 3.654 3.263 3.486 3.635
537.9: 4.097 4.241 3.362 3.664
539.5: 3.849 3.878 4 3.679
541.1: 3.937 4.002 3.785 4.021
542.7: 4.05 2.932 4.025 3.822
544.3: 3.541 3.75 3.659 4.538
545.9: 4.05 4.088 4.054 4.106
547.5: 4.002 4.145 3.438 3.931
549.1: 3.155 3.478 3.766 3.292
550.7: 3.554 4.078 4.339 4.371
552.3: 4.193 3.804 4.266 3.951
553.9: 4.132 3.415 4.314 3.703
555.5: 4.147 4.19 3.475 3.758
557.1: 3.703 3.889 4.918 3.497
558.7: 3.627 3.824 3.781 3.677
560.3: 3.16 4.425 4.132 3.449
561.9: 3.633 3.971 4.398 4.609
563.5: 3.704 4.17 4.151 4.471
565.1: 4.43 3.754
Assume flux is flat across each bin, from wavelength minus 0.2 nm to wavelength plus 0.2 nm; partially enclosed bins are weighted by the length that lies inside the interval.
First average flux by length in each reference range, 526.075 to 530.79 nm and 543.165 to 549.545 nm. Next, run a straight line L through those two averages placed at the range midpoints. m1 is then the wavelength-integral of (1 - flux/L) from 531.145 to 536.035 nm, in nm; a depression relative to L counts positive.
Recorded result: -0.37 nm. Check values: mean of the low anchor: 3.62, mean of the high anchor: 3.85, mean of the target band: 3.97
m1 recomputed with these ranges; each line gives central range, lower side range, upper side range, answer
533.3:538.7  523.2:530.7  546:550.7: -0.22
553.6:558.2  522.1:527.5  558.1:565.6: -0.07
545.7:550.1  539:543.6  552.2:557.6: 0.03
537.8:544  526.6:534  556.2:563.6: -0.03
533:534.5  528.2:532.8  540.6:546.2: -0.05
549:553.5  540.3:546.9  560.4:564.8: 0.10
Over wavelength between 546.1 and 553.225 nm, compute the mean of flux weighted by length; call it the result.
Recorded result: 3.89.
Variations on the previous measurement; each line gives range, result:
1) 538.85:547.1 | 3.87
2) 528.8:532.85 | 3.89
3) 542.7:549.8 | 3.81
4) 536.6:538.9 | 3.7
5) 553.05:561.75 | 3.88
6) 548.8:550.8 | 3.47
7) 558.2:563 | 3.82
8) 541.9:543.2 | 3.74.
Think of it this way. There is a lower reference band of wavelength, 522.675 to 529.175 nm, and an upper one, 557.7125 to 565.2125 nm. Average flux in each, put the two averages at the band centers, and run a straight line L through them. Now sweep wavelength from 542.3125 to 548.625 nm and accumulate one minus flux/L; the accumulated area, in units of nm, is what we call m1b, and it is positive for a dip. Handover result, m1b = -0.14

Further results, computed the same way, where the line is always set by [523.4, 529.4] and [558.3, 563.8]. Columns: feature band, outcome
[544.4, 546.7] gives -0.15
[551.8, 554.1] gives -0.18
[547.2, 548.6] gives -0.04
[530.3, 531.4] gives -0.09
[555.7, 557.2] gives 0.02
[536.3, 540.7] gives -0.03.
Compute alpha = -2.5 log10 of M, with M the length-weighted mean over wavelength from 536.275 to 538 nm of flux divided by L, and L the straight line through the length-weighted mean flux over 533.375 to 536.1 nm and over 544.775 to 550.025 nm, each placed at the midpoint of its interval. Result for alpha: 0.105 mag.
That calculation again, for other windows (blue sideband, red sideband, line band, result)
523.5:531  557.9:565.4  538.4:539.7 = 0.03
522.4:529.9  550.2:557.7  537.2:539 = -0.02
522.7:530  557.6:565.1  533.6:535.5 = -0.06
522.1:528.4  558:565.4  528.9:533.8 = -0.06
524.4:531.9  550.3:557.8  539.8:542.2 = -0.02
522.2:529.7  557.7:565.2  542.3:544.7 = 0.02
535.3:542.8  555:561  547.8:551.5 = 0.05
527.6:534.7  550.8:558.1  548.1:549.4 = 0.14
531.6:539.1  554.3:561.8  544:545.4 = 0.03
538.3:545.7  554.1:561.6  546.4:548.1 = -0.07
